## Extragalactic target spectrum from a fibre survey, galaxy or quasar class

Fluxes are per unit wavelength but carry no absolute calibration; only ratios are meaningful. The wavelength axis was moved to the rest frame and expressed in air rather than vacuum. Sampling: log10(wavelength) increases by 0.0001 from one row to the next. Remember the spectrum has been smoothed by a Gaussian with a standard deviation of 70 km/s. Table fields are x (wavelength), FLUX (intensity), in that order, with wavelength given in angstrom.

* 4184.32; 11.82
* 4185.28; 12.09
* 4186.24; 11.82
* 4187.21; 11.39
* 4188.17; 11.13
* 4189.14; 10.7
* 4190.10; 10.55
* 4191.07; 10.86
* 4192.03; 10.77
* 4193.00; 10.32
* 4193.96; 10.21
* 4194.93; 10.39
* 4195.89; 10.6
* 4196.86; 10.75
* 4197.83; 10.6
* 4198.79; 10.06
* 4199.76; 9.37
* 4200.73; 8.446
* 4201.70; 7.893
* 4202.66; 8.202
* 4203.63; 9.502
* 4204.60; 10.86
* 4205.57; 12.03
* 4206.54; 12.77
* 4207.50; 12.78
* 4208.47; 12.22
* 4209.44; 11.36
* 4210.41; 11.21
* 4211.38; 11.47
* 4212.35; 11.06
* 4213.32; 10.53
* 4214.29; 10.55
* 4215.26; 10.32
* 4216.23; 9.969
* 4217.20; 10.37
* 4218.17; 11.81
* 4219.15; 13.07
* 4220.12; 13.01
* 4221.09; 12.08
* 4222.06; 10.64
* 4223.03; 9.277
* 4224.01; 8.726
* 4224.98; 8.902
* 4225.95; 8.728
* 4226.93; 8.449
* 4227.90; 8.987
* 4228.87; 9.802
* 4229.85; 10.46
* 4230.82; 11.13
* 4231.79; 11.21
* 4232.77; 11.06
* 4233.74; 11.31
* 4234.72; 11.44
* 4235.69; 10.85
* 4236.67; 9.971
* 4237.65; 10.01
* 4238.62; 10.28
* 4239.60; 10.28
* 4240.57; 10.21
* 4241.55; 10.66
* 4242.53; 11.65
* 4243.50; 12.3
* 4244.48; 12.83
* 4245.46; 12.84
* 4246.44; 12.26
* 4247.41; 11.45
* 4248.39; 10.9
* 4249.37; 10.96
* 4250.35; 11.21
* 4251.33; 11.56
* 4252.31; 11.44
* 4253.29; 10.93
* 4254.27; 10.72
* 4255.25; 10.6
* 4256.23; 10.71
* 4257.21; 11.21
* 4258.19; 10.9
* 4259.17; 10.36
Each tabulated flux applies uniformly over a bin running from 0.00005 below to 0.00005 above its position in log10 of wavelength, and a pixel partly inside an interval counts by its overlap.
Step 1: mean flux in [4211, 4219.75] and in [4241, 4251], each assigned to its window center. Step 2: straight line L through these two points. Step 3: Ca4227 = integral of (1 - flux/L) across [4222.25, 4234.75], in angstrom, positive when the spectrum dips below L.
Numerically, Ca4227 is 1.5 angstrom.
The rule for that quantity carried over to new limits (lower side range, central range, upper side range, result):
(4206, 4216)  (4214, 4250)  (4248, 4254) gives 1.5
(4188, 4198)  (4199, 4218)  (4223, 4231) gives -1.1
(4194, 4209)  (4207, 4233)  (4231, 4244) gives -0.1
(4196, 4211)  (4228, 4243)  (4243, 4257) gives 0.7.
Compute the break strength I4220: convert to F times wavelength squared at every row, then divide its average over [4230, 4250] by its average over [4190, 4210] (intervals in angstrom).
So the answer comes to 1.08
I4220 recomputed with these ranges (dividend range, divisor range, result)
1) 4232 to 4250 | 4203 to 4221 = 1.00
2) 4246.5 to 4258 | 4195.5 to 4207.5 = 1.12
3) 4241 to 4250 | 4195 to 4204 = 1.26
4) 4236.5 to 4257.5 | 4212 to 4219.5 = 1.04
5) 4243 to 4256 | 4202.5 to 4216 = 1.06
